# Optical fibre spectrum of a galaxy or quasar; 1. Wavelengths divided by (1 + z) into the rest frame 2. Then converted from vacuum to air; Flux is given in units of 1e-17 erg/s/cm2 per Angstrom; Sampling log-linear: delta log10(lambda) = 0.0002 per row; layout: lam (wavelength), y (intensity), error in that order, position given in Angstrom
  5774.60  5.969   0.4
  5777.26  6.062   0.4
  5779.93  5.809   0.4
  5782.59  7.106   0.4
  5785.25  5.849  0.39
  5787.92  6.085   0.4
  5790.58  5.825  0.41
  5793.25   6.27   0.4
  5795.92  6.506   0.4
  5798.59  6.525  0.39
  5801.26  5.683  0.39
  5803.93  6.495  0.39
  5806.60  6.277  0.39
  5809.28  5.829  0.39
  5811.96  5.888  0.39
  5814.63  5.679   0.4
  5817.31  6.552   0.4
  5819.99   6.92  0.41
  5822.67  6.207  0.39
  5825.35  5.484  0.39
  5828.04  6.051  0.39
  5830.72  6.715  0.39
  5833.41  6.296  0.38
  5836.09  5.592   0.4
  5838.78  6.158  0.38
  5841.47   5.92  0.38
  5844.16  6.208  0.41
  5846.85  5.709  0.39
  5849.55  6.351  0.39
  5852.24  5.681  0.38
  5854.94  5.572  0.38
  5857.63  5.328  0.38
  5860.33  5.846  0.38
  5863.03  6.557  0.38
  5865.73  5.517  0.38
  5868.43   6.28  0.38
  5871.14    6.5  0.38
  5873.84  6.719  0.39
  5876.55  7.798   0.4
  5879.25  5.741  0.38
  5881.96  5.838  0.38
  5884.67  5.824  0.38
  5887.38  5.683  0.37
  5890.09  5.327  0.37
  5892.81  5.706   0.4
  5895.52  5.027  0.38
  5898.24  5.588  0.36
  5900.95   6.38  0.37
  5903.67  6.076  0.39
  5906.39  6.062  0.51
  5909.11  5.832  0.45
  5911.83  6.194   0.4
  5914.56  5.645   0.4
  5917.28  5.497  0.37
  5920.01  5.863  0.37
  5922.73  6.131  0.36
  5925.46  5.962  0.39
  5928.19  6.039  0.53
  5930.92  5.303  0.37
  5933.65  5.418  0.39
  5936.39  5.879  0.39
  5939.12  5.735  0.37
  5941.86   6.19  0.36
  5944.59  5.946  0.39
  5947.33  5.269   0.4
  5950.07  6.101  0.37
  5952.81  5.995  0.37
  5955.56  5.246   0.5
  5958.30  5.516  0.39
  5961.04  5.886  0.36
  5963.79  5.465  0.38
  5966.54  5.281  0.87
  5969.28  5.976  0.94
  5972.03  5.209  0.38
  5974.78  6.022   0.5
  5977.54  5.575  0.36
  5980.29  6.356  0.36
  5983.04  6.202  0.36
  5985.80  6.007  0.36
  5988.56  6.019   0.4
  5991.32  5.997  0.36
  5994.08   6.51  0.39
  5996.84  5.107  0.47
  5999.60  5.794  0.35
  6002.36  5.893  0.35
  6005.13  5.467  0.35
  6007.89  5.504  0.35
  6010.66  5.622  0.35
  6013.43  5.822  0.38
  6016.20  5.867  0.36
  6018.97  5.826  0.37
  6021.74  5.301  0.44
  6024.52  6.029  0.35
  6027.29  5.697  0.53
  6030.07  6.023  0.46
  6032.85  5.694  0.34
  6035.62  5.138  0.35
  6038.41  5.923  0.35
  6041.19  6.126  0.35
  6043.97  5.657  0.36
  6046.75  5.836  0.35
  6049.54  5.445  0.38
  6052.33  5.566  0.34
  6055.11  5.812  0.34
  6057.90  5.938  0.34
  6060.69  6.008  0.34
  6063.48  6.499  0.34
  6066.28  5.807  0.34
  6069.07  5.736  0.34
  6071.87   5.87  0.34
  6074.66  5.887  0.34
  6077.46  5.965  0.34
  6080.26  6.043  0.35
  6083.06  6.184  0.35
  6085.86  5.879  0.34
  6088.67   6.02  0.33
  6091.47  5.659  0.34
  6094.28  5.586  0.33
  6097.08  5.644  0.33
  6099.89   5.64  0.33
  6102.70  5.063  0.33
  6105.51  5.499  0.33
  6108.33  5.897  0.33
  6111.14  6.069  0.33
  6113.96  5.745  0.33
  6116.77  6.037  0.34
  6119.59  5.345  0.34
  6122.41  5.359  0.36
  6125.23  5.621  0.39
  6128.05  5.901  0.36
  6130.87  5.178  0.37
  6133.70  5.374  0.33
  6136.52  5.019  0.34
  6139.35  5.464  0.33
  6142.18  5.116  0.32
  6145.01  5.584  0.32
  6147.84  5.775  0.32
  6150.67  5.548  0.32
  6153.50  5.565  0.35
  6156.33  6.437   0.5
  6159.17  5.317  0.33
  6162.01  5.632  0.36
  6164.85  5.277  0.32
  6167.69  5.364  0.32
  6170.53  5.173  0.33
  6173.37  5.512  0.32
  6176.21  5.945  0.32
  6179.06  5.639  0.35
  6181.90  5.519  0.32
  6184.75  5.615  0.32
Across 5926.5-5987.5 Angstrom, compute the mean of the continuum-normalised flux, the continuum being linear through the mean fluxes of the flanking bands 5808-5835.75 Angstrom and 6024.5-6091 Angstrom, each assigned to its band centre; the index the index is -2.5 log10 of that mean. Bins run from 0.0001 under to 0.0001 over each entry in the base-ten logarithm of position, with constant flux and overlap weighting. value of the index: 0.04 mag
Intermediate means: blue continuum 6.14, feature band 5.76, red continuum 5.86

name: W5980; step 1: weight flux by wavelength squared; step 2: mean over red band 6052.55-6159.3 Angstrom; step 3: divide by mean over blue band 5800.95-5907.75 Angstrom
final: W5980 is 1.0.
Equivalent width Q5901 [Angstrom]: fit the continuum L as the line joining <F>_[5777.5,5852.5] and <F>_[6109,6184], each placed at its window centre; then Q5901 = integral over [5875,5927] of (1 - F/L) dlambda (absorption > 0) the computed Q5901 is 0.7 Angstrom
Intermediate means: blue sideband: 6.14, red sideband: 5.56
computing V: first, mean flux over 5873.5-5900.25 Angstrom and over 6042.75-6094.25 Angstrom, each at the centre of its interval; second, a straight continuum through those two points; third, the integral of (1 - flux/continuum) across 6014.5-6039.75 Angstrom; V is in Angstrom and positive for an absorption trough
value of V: 0.7 Angstrom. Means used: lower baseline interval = 5.91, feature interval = 5.72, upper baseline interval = 5.87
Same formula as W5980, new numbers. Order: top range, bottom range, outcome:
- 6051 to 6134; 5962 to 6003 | 1.03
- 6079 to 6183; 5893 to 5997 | 1.03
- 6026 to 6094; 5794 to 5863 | 1.04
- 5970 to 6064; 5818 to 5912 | 1.01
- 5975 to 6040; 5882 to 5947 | 1.03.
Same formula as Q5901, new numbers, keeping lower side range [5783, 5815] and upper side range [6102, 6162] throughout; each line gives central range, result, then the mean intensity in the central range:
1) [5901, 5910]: -0.2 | 6.05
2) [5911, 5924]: 0.2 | 5.85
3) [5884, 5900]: 1.2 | 5.54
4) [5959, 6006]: 0.1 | 5.81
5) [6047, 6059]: 0.0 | 5.7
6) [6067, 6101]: -1.1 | 5.84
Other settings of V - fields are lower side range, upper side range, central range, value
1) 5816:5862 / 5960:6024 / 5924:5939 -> 0.4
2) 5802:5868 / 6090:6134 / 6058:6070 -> -0.7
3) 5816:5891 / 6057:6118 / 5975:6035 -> 1.1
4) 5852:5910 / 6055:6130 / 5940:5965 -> 0.7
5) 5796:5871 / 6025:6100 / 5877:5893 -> 0.6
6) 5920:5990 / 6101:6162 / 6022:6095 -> -2.3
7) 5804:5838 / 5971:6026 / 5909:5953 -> 0.9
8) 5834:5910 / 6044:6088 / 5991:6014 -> 0.7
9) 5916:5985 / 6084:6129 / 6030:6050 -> 0.0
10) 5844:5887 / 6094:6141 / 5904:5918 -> 0.2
